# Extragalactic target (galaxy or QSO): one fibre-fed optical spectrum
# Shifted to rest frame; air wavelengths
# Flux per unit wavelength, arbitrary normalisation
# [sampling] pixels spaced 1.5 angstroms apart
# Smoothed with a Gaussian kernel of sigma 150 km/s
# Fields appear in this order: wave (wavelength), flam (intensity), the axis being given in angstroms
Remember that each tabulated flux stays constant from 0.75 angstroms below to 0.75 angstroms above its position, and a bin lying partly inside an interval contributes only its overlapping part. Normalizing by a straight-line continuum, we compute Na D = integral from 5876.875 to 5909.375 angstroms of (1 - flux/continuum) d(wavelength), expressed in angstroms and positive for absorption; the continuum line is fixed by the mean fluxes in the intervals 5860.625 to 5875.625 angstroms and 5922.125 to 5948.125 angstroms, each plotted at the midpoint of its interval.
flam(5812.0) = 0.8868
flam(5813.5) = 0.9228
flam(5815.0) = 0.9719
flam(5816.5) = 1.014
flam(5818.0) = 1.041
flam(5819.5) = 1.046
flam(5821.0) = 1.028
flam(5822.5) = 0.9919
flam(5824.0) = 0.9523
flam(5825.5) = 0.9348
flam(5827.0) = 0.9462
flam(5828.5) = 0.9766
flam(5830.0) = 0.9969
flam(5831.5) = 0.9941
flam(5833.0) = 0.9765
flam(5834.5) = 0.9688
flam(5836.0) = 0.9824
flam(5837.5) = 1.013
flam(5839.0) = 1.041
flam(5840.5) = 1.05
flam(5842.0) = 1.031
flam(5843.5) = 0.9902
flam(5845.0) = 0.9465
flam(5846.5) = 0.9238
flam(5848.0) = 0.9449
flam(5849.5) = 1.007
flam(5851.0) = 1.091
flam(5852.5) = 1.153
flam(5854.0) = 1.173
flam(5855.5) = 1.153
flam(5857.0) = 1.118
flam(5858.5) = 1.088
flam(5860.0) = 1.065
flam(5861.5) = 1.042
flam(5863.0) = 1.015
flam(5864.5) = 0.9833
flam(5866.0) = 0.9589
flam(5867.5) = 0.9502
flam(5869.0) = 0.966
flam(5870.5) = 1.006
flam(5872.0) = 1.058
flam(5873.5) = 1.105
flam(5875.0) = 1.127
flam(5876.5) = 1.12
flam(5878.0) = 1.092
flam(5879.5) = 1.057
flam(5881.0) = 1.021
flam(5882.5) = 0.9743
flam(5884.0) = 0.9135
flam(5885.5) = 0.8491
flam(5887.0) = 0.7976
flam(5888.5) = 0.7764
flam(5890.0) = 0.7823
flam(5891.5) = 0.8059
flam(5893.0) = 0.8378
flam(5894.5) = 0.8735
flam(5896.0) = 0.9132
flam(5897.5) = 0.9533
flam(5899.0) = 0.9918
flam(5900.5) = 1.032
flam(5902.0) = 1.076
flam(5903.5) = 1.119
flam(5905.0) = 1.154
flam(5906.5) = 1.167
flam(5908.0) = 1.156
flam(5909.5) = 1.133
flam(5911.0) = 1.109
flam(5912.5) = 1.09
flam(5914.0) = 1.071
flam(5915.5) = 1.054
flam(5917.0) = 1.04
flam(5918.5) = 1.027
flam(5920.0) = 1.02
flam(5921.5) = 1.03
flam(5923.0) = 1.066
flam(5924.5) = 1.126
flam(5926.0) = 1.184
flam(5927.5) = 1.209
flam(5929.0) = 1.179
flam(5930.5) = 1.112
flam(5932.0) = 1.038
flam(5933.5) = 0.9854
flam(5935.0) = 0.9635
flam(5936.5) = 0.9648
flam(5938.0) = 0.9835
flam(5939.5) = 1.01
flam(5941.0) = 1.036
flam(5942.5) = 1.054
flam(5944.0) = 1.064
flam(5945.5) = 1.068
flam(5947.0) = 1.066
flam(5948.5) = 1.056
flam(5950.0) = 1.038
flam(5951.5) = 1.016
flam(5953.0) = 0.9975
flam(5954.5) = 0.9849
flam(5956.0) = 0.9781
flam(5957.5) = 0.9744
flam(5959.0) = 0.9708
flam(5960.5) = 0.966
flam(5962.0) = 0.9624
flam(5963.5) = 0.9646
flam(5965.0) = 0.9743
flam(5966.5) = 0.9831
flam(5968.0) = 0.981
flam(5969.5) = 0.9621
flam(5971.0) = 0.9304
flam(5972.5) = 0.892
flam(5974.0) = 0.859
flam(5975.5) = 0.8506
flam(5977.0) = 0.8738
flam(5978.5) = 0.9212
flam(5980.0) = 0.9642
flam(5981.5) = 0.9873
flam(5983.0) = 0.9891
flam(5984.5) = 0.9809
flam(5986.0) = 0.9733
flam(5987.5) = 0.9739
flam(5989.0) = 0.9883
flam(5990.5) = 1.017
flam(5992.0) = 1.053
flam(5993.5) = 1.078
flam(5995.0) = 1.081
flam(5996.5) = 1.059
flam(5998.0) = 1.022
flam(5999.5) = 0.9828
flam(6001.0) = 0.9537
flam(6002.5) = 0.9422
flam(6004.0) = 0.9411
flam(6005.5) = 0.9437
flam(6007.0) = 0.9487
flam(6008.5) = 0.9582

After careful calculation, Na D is 2.0 angstroms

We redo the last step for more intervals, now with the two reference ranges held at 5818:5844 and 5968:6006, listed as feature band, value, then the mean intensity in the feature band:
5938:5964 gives -1.0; 1.01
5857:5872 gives -0.4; 1.02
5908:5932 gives -2.8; 1.1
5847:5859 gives -1.1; 1.09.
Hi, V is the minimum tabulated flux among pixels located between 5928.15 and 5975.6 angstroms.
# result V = 0.8506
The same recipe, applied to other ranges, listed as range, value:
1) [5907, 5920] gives 1.02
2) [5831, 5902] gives 0.7764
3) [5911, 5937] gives 0.9635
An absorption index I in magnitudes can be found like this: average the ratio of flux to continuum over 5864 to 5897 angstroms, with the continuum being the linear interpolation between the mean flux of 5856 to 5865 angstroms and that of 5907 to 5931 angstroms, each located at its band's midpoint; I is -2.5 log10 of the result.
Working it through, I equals 0.13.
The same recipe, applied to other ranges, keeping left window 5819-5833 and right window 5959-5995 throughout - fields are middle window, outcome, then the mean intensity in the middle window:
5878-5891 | 0.08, 0.906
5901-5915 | -0.15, 1.12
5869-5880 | -0.10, 1.07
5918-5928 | -0.13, 1.09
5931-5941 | -0.03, 0.997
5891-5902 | 0.05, 0.929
